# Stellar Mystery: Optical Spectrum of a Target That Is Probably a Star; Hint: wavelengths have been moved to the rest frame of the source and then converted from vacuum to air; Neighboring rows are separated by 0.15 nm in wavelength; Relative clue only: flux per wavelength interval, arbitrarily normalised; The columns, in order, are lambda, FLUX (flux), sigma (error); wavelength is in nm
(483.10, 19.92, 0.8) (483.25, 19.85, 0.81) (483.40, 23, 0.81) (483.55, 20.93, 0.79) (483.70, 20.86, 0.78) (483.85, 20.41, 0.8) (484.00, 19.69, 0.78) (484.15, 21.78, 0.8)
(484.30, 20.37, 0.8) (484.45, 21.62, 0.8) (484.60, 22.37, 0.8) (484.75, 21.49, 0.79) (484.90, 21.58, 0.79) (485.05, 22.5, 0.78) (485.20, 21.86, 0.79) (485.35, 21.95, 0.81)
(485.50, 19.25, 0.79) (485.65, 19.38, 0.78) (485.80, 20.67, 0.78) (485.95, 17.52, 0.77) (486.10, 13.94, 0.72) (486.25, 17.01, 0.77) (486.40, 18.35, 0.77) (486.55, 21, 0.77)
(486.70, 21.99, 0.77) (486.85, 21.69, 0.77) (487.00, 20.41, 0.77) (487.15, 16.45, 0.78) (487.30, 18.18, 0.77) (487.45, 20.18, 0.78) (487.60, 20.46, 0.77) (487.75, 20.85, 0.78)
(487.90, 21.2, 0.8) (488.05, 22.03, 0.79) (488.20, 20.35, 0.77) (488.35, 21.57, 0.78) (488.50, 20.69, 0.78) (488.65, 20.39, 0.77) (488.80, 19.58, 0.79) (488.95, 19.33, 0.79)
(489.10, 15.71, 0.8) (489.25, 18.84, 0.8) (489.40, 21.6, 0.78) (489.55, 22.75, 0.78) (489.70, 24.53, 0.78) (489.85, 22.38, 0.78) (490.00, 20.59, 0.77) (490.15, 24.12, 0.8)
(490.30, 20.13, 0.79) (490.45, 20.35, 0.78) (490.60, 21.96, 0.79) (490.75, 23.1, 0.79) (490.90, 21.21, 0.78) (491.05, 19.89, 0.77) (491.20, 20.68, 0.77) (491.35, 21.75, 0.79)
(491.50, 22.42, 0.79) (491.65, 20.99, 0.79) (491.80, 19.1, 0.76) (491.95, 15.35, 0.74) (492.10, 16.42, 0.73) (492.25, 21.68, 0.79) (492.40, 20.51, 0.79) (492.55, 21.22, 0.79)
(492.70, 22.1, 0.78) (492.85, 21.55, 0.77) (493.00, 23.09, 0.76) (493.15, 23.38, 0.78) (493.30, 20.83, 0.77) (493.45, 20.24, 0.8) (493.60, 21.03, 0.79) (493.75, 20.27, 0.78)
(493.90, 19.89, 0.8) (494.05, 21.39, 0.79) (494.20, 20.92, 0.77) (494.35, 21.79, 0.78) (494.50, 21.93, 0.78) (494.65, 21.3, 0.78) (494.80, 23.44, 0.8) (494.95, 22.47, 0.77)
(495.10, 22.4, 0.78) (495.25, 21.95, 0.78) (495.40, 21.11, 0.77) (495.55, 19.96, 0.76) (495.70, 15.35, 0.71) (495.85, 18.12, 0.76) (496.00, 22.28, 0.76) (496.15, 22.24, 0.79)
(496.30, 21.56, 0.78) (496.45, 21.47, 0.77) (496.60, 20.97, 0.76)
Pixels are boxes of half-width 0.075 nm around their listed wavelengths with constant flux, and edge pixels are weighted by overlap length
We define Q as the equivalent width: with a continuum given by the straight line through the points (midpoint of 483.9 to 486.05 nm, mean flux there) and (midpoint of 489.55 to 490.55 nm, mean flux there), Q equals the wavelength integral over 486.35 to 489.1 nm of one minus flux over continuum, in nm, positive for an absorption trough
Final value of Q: 0.17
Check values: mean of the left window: 20.8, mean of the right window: 22.1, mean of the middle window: 20.2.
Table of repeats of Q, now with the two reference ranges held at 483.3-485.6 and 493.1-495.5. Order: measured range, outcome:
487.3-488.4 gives 0.031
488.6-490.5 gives 0.052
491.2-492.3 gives 0.089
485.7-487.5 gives 0.201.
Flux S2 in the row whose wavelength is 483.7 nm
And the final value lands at 20.86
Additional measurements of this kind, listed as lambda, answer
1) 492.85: 21.55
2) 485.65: 19.38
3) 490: 20.59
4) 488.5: 20.69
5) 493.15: 23.38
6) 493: 23.09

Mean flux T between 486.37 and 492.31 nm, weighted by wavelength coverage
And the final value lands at 20.5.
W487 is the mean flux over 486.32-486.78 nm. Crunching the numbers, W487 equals 20.4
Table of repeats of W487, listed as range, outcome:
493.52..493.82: 20.6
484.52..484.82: 21.9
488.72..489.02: 19.5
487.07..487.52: 18.3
